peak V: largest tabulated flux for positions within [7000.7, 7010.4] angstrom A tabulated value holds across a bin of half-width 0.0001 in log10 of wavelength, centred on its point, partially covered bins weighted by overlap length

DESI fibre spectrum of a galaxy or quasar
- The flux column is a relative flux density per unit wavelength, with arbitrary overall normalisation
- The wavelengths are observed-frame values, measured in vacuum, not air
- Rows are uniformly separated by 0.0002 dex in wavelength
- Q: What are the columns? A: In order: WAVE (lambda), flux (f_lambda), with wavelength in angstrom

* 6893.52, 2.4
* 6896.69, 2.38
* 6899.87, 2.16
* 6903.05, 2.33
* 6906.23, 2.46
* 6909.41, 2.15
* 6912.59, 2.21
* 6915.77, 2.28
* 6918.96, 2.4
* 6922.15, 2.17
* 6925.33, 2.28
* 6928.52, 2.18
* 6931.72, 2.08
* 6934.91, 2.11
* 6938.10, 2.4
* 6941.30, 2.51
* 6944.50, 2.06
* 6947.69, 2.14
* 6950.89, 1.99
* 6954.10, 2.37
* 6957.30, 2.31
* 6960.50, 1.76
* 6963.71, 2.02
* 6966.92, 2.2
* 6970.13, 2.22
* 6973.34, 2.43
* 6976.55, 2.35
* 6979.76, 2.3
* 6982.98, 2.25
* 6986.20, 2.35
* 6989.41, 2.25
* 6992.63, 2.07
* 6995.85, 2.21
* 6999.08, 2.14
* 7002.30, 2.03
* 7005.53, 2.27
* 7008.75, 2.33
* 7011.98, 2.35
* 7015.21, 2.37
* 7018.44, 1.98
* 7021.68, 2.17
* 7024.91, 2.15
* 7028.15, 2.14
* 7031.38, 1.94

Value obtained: 2.33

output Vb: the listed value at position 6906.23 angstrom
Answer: 2.46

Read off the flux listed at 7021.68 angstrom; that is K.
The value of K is 2.17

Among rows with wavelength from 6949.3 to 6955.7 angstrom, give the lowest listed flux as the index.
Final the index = 1.99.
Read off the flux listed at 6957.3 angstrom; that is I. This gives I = 2.31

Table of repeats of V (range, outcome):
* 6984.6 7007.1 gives 2.35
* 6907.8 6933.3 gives 2.4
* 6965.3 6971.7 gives 2.22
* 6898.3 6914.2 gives 2.46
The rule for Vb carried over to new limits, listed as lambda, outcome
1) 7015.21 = 2.37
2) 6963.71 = 2.02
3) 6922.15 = 2.17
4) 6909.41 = 2.15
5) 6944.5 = 2.06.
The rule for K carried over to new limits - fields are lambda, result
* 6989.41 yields 2.25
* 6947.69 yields 2.14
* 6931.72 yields 2.08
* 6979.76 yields 2.3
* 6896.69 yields 2.38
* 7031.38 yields 1.94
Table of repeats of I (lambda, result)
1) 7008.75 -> 2.33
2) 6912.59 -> 2.21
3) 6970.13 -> 2.22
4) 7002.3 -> 2.03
